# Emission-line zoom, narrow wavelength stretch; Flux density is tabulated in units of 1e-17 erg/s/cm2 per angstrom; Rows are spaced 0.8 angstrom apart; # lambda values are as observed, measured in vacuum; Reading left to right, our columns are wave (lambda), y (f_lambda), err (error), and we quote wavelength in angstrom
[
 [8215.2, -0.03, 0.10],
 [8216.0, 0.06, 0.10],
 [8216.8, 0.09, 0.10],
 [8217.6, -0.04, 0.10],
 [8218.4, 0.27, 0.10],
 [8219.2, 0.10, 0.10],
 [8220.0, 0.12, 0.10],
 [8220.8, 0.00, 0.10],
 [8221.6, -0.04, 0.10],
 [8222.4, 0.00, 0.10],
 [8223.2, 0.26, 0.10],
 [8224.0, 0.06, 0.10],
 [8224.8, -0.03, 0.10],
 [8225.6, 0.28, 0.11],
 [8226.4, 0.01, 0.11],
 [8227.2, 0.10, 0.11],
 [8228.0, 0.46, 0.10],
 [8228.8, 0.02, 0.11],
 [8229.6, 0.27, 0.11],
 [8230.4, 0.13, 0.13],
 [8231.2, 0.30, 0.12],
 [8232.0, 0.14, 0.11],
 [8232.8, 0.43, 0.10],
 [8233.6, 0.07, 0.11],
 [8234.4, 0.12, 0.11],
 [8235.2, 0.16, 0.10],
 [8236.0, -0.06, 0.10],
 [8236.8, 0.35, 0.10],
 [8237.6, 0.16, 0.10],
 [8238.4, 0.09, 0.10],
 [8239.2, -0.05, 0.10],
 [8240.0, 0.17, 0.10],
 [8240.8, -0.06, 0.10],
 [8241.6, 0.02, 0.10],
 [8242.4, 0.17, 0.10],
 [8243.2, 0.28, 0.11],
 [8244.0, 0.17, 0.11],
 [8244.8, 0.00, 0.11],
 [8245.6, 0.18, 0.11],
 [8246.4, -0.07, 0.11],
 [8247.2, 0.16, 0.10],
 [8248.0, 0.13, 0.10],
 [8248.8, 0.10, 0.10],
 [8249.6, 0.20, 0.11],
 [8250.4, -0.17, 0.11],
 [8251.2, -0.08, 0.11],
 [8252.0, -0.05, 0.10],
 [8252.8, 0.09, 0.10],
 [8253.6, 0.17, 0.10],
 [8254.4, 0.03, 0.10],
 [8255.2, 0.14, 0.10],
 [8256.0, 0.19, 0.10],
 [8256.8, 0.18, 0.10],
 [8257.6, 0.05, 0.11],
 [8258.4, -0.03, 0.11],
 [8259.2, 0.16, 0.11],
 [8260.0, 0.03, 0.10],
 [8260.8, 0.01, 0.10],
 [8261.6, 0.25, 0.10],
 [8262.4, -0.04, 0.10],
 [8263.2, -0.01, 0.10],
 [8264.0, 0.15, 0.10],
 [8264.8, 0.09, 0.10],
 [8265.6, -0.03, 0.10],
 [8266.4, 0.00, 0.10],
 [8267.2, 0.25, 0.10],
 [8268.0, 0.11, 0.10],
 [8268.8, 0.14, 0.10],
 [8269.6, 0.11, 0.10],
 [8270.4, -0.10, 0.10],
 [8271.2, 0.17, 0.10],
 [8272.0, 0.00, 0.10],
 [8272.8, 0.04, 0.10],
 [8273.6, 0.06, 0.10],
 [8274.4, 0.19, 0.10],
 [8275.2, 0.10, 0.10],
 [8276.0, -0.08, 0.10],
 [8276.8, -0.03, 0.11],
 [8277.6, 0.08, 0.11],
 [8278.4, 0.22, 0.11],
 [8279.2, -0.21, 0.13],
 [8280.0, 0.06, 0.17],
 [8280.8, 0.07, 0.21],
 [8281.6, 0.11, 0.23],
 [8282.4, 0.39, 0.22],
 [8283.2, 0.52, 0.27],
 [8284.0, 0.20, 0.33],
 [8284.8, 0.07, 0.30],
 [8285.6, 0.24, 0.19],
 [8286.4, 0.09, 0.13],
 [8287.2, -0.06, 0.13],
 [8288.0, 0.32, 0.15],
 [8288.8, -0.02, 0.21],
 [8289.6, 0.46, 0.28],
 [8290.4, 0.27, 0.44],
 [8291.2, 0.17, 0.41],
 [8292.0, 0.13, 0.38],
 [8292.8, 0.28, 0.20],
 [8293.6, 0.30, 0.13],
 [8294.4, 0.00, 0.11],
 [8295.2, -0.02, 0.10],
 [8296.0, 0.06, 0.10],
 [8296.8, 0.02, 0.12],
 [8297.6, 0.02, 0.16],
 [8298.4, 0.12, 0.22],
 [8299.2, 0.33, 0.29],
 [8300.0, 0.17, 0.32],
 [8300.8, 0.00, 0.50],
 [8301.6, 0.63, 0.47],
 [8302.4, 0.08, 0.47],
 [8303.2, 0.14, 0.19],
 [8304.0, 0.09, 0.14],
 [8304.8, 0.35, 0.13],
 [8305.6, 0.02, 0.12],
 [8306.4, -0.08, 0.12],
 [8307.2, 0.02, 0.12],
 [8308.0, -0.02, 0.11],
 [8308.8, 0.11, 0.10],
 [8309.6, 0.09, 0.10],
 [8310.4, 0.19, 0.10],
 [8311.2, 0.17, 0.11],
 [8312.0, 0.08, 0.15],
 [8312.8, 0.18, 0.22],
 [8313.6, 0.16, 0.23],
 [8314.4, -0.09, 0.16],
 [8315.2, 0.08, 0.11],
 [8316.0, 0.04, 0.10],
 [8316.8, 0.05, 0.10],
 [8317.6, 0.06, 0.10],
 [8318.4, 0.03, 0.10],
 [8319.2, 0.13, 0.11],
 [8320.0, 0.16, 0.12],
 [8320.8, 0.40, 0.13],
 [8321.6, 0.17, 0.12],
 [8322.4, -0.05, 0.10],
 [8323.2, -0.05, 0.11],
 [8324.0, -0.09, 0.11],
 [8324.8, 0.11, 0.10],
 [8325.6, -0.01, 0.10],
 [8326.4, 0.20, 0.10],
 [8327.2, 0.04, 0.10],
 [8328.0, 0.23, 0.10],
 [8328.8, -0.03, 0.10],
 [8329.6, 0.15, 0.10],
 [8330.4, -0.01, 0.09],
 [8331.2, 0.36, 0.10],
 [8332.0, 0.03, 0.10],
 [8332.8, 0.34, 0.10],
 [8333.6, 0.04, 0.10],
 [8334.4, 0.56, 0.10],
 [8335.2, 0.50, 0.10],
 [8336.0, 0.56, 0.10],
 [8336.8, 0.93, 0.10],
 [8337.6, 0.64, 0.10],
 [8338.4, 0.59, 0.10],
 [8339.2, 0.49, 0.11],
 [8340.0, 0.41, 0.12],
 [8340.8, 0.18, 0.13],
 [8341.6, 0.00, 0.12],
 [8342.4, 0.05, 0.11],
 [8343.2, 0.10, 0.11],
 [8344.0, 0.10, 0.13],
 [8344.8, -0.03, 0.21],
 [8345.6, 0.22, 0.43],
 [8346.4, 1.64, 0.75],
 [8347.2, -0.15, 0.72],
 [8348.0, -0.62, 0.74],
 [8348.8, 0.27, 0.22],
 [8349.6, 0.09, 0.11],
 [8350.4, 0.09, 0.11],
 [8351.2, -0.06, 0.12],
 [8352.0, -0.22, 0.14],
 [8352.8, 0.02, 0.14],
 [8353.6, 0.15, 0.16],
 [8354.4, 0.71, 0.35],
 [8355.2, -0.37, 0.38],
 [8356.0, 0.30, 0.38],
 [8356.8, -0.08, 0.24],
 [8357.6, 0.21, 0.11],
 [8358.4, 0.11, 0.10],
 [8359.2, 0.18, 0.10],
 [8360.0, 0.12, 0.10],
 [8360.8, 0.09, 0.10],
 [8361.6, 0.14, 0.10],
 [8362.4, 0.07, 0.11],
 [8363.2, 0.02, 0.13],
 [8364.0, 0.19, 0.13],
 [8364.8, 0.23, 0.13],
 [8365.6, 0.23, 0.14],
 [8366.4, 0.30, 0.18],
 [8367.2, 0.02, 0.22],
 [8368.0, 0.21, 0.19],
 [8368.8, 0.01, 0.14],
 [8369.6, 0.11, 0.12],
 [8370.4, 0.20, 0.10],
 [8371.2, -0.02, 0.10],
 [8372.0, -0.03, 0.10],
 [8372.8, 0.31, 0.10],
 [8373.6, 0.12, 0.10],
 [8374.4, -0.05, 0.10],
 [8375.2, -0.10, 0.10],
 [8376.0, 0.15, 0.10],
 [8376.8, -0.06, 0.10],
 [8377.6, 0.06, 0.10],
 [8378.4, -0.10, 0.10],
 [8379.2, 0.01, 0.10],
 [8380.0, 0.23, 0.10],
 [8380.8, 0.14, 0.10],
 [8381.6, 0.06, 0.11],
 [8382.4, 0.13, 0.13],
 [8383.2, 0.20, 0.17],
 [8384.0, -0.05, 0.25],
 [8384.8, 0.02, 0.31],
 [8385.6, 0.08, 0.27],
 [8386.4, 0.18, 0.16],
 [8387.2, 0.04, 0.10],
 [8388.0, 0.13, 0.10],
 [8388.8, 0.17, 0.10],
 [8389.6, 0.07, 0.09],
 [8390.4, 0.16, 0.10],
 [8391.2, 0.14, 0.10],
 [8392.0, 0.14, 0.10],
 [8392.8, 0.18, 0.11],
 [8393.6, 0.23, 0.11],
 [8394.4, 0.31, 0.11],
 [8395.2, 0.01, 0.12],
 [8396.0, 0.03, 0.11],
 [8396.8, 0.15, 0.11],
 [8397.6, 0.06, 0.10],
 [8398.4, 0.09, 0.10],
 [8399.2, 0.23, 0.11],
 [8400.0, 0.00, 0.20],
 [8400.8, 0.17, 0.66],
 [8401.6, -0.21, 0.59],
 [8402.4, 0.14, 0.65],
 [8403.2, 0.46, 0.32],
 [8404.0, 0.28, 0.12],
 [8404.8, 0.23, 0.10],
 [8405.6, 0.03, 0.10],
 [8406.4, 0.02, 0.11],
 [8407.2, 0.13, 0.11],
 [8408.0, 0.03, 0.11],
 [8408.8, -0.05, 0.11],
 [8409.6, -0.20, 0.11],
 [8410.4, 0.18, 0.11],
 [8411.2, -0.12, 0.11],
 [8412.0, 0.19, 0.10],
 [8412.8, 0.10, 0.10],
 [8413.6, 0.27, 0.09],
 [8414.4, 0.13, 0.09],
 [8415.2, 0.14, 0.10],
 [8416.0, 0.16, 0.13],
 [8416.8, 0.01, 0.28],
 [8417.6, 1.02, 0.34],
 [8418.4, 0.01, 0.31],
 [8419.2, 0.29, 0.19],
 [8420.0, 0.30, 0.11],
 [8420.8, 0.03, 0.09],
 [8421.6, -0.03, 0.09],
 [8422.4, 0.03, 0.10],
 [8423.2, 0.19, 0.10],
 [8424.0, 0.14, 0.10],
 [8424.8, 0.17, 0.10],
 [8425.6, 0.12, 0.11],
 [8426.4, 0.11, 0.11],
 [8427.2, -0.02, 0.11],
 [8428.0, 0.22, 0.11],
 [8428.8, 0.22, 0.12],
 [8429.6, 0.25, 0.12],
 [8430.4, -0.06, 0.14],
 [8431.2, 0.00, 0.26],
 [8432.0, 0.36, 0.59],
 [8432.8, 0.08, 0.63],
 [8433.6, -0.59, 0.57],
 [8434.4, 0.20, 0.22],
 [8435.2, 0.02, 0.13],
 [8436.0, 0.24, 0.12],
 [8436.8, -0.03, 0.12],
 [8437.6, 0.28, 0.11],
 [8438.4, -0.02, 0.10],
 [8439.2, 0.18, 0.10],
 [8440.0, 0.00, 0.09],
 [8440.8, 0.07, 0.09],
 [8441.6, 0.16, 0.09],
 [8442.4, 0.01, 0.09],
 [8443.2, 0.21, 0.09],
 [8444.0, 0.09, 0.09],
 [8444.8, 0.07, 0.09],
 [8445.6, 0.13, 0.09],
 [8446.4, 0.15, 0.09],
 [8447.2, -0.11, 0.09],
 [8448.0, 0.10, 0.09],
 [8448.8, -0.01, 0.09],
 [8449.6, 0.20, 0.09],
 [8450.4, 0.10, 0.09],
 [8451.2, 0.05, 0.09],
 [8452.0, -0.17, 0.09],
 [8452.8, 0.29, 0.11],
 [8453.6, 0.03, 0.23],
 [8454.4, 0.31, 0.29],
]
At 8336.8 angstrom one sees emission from H-gamma 4340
